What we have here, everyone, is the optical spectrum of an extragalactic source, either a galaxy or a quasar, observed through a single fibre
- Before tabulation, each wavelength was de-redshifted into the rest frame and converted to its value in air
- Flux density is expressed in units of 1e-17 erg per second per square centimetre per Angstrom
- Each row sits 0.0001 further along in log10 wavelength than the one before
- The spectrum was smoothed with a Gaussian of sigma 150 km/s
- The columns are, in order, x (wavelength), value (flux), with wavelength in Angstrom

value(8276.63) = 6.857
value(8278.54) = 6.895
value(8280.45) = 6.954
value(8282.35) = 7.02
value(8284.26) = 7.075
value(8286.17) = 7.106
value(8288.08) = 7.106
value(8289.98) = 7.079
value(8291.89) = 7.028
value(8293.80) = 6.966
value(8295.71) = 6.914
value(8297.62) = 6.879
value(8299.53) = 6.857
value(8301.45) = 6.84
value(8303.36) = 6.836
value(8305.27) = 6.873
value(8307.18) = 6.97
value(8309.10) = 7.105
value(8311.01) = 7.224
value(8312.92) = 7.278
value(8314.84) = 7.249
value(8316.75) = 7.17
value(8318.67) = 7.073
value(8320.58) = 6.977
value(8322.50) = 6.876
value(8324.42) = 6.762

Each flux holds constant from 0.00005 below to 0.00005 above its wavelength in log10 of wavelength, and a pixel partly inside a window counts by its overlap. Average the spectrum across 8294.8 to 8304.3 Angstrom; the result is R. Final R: 6.86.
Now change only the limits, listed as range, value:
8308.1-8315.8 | 7.21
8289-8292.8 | 7.07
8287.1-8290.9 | 7.11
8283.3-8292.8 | 7.08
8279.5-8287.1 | 7.04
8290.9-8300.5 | 6.92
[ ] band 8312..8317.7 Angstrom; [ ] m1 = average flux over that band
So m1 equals 7.23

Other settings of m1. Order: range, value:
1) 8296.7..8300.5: 6.85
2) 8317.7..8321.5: 7.03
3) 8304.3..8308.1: 6.93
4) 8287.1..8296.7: 7.02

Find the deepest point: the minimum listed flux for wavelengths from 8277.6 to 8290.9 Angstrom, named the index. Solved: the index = 6.895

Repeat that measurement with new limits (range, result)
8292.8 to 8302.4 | 6.84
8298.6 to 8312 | 6.836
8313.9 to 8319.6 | 7.073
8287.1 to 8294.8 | 6.966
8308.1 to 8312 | 7.105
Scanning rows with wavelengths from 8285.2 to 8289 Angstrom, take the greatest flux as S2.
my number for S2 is 7.106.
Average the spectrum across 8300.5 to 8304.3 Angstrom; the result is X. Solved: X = 6.84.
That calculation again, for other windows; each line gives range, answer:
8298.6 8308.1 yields 6.87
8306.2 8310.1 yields 7.04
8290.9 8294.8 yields 6.99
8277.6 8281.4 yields 6.92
